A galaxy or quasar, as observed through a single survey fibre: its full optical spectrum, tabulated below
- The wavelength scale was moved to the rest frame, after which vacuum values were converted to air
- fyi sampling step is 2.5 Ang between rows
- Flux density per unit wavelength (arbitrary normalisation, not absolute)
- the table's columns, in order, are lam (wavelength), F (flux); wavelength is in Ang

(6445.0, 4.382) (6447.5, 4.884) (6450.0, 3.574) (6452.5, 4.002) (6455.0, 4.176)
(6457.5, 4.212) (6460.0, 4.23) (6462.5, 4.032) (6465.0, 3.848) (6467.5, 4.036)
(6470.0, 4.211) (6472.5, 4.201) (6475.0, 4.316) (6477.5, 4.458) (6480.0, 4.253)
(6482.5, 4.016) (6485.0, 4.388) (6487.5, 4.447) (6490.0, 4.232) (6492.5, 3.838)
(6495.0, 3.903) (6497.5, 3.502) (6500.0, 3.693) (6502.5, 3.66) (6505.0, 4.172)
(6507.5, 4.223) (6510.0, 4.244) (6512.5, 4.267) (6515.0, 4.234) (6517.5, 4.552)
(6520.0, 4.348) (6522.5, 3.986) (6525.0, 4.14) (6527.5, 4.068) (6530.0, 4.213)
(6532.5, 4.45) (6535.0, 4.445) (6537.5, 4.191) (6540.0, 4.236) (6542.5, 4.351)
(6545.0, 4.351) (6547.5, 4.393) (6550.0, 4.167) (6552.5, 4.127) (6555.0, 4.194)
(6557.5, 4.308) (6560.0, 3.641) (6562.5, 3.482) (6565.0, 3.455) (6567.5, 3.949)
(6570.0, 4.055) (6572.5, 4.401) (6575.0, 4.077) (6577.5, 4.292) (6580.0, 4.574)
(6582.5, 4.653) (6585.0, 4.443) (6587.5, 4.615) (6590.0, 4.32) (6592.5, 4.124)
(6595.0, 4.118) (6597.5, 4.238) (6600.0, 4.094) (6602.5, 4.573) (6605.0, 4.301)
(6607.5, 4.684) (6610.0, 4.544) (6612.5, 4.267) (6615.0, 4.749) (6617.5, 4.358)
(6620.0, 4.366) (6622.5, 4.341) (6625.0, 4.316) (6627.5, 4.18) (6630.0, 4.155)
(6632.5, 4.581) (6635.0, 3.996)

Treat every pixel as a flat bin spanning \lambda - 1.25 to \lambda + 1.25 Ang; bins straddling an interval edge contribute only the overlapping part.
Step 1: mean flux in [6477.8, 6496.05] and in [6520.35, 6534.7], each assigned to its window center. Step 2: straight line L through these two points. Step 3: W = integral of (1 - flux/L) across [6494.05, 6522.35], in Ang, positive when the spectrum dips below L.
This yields 0.8 Ang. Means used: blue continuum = 4.17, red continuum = 4.2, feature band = 4.07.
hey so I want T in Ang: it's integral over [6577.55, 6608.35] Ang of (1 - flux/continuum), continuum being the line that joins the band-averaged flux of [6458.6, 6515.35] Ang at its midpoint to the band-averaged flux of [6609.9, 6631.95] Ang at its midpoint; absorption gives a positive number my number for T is -0.57 Ang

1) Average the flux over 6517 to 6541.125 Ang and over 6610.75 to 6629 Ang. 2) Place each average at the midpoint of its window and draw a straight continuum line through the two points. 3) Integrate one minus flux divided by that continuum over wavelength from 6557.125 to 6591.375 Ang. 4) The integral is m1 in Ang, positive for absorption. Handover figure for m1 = 1.23 Ang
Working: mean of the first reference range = 4.25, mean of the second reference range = 4.37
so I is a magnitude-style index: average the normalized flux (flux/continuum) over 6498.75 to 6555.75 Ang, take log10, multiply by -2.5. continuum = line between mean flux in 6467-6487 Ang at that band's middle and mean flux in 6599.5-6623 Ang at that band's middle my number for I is 0.03 mag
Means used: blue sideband 4.25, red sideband 4.44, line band 4.2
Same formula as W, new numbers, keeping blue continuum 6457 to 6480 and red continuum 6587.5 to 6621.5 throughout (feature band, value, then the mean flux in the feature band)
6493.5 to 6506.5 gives 1.3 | 3.8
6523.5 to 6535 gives 0.1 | 4.24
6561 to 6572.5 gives 1.4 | 3.81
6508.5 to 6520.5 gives -0.2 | 4.33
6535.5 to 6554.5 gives 0.1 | 4.26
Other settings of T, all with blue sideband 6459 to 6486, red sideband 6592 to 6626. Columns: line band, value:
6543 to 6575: 1.83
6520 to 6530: 0.31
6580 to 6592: -0.43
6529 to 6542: -0.14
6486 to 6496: 0.21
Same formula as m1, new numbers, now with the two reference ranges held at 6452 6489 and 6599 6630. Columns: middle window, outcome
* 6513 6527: 0.1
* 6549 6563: 1.0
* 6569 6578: 0.3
